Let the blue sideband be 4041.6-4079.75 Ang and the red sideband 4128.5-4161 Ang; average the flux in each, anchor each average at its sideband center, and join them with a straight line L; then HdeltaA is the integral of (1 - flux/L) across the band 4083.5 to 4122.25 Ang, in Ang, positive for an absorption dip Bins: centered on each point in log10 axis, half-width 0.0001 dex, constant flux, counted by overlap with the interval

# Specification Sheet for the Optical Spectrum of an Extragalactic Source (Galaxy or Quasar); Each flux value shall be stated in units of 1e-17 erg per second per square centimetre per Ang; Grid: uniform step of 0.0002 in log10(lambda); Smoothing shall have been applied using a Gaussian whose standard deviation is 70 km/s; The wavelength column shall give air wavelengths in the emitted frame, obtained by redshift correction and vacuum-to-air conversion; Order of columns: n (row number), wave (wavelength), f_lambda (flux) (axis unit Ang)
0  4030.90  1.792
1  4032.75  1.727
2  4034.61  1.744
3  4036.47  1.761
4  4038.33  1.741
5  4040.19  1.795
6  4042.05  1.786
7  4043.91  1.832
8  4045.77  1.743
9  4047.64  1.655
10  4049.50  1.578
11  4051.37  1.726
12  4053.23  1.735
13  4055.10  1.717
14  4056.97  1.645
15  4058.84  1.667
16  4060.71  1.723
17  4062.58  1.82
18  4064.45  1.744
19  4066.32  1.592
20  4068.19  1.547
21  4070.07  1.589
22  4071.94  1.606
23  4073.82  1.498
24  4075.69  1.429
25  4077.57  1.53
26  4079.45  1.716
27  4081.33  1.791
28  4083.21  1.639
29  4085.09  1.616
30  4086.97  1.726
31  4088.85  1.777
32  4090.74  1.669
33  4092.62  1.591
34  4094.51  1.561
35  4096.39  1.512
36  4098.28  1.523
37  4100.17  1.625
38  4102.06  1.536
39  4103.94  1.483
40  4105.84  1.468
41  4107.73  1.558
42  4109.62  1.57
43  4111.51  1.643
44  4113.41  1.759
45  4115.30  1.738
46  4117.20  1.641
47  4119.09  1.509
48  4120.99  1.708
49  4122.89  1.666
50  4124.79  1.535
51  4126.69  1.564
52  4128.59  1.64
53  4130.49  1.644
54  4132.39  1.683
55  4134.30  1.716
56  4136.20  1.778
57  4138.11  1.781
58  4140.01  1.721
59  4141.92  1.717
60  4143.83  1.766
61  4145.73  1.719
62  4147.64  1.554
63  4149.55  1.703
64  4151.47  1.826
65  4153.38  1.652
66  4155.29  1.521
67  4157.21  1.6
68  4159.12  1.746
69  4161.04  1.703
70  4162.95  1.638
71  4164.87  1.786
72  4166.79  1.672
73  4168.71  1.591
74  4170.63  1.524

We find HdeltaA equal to 1.5 Ang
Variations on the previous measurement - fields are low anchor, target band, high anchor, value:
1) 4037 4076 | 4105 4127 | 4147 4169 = 0.8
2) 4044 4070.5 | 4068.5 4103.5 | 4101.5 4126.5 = 0.8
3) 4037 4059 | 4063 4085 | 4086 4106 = 0.5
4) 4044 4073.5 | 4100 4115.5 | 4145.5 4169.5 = 0.8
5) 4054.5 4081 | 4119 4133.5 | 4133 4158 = 0.5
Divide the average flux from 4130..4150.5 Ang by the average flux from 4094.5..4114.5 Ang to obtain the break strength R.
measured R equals 1.1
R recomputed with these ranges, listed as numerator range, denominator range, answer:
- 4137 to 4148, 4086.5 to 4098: 1.06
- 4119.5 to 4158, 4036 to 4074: 0.99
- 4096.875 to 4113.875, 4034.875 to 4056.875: 0.91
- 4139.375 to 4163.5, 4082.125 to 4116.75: 1.04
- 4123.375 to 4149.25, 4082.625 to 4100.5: 1.03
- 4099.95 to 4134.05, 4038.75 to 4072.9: 0.95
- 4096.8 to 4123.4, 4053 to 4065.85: 0.93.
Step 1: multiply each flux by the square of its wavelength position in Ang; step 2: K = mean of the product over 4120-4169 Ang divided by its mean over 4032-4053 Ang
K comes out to 1.0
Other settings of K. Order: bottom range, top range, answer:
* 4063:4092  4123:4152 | 1.06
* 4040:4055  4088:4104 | 0.94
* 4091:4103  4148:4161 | 1.10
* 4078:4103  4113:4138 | 1.03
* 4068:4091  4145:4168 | 1.07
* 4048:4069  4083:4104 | 0.97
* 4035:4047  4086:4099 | 0.94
